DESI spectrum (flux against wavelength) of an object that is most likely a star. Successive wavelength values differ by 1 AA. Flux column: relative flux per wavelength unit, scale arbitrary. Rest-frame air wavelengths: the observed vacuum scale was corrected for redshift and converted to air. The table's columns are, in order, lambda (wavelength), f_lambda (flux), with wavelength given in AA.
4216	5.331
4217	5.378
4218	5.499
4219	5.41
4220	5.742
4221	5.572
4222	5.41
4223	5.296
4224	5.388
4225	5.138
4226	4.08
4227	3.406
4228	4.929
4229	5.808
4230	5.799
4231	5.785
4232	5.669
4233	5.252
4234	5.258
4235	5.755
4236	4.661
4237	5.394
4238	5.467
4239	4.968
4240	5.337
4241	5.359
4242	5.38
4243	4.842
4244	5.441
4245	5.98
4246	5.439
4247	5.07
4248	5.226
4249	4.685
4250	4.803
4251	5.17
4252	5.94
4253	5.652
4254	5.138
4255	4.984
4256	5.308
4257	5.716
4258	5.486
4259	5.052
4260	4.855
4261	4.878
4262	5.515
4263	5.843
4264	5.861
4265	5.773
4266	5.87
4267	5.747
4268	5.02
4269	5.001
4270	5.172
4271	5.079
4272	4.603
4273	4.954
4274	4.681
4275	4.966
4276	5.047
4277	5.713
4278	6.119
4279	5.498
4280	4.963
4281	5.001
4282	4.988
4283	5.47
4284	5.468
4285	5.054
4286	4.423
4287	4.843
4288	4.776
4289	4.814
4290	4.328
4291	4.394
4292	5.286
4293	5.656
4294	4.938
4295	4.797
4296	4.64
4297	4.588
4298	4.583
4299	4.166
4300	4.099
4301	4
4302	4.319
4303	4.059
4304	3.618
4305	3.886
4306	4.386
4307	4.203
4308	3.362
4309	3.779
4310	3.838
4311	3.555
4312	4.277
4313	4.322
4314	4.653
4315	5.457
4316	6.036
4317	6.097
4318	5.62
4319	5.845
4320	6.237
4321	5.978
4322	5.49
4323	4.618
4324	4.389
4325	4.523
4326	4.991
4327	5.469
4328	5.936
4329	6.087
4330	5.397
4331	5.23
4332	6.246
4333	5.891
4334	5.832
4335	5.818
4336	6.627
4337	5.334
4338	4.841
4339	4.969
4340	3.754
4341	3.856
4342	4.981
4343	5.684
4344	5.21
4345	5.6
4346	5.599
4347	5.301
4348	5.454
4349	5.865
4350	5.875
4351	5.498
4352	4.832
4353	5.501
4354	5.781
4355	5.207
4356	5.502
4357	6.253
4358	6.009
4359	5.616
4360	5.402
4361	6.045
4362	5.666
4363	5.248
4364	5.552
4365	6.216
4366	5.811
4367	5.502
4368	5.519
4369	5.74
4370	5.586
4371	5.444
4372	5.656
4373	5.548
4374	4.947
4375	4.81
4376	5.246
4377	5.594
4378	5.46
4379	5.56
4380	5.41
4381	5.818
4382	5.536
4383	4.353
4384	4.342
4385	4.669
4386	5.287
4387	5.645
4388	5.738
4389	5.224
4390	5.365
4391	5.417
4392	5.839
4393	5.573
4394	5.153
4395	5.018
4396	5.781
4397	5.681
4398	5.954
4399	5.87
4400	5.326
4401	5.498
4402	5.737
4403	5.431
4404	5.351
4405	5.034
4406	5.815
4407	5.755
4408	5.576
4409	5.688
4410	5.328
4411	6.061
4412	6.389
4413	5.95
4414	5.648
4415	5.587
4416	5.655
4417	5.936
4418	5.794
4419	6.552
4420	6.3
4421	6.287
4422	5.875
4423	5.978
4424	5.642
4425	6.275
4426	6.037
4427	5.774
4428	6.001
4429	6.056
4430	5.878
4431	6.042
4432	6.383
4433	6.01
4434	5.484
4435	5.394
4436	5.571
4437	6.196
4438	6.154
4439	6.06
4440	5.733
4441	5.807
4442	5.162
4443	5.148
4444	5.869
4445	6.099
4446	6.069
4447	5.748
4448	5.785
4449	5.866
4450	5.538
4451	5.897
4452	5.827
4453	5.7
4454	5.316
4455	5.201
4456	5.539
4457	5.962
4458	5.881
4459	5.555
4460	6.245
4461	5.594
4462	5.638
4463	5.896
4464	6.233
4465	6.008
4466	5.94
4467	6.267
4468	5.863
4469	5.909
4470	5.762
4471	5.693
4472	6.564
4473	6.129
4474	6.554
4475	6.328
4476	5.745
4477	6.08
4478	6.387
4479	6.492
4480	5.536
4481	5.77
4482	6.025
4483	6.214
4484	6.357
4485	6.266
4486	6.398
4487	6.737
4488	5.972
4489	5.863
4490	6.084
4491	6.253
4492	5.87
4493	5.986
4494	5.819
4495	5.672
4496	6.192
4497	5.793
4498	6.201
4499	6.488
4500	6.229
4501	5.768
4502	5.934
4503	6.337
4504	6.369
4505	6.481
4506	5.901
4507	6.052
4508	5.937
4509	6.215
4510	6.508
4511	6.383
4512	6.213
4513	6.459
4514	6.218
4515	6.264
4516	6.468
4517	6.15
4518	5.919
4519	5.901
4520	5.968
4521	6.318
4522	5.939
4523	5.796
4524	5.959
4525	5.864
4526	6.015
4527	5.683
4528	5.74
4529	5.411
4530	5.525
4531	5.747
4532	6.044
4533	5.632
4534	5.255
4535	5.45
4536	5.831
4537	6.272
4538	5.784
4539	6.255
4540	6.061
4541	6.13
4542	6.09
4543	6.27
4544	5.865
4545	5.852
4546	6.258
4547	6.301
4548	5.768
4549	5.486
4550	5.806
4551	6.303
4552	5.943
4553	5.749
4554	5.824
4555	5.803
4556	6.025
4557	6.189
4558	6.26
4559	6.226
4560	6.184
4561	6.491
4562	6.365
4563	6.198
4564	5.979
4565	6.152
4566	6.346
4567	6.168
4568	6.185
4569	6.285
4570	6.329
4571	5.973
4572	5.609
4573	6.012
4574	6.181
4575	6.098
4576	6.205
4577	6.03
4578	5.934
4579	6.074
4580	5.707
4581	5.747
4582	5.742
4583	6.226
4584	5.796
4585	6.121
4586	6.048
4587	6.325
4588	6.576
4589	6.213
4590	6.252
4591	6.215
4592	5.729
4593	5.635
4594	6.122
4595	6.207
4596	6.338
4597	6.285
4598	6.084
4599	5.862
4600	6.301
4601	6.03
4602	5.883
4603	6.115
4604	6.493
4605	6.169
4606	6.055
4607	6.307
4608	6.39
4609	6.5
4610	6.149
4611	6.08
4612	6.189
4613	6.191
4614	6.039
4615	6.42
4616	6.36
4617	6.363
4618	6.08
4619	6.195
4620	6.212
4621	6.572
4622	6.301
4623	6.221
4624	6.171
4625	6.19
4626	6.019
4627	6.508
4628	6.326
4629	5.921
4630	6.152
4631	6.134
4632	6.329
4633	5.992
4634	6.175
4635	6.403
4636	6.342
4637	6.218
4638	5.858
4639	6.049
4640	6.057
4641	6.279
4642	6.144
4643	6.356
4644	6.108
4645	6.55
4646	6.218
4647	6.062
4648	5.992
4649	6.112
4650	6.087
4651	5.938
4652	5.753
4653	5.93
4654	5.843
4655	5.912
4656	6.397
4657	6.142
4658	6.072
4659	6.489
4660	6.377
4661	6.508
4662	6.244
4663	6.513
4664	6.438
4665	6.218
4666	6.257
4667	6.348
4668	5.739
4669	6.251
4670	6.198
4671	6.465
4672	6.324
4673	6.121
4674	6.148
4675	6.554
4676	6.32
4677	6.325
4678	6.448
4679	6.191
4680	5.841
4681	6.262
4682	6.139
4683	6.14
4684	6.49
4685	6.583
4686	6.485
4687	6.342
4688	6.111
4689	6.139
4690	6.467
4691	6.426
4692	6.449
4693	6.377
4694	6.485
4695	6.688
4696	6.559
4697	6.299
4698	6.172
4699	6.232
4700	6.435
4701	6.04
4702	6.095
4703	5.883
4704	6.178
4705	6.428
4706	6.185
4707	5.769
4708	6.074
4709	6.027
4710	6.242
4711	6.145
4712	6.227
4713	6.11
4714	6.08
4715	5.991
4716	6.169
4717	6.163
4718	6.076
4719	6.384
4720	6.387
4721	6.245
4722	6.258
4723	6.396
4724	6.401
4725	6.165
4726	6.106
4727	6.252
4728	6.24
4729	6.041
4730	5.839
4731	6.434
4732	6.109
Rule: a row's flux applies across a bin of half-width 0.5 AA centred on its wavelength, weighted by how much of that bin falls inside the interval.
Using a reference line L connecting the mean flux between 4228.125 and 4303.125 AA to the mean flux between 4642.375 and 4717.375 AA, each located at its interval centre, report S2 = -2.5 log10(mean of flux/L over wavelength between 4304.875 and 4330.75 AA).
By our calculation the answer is 0.07 mag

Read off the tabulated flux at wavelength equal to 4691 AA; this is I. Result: 6.426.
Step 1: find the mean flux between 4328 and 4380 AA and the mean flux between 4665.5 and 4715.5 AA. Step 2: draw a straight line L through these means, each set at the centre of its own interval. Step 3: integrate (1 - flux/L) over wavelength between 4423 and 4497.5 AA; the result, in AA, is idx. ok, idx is -2.5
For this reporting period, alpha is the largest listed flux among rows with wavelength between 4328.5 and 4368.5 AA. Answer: 6.627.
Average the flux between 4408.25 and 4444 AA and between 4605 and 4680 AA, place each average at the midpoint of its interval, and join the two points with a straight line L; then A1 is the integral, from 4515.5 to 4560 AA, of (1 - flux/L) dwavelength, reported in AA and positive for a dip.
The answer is 0.8 AA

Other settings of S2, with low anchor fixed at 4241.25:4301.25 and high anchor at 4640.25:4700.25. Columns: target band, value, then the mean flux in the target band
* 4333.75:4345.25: 0.03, 5.19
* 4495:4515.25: -0.07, 6.18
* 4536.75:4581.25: -0.02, 6.06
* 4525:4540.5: 0.02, 5.78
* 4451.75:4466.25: -0.02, 5.77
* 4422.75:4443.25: -0.05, 5.85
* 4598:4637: -0.02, 6.21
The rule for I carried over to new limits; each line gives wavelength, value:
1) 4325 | 4.523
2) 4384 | 4.342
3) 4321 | 5.978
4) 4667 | 6.348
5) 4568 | 6.185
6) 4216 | 5.331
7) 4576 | 6.205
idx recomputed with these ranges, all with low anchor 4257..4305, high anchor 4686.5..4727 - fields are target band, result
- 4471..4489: -2.0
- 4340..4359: -0.8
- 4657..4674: -0.5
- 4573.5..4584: -0.2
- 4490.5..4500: -0.7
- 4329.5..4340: -0.8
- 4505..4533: -1.7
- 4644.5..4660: -0.1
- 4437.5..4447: -0.6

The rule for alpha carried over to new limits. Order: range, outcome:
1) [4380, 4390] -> 5.818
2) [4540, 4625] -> 6.576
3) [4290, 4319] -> 6.097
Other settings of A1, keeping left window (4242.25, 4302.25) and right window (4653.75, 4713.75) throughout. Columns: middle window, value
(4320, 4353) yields -0.5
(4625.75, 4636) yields -0.2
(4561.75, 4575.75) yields -0.5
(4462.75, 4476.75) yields -1.0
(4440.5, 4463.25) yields -0.4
